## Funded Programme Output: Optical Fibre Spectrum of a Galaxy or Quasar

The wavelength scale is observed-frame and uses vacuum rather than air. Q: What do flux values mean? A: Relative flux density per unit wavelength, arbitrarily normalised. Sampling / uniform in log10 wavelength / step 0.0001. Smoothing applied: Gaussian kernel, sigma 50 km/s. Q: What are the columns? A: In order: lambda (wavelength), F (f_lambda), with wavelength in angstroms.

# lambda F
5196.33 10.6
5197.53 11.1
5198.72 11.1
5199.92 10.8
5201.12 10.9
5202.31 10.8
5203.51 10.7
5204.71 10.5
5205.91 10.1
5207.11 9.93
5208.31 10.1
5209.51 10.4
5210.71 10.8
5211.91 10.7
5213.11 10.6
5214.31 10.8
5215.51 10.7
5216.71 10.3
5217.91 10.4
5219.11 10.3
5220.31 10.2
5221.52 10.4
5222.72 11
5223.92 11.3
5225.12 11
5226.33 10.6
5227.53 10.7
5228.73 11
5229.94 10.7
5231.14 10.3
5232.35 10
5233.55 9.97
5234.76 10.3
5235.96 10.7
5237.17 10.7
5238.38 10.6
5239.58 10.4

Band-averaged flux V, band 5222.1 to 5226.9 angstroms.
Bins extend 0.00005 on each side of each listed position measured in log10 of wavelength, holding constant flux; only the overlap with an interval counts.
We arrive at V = 11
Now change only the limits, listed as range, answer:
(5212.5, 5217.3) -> 10.6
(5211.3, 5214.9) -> 10.7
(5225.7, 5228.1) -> 10.6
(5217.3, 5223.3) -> 10.5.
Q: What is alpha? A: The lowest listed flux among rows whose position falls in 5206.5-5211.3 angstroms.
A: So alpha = 9.93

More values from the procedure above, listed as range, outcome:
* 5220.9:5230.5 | 10.4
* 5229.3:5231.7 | 10.3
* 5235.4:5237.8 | 10.7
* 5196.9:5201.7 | 10.8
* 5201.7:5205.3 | 10.5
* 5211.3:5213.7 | 10.6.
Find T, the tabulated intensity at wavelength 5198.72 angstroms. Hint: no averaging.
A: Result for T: 11.1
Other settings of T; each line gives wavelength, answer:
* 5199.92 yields 10.8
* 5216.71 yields 10.3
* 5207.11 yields 9.93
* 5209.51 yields 10.4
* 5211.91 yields 10.7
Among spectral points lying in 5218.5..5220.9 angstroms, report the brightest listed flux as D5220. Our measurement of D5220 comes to 10.3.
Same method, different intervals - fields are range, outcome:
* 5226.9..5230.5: 11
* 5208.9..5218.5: 10.8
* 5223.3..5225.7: 11.3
